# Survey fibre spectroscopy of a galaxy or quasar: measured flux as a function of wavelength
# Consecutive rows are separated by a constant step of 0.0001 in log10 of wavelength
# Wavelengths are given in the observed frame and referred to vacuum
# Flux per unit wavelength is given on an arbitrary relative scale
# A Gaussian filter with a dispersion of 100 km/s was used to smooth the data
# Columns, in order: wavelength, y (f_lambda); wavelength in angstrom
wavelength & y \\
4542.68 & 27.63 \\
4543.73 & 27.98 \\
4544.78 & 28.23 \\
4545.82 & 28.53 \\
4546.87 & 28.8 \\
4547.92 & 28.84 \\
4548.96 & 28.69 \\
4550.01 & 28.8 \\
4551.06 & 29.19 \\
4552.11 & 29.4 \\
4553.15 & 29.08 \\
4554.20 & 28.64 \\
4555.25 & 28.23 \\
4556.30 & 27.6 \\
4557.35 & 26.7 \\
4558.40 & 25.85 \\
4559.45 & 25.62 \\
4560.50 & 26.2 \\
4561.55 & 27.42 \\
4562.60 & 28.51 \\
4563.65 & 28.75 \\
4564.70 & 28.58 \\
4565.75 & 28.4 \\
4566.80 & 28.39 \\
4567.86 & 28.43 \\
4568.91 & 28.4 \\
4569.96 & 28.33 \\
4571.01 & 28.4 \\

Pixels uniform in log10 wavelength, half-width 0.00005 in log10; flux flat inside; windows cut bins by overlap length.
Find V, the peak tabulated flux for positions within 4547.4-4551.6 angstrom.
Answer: 29.19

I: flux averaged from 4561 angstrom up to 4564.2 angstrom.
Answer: 28.2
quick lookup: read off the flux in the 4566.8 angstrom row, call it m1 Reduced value 28.39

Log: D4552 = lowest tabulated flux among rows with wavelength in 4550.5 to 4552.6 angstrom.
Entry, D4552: 29.19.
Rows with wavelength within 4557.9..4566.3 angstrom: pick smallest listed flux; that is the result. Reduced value 25.62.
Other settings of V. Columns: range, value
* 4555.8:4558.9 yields 27.6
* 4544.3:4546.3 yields 28.53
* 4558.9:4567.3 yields 28.75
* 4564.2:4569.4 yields 28.58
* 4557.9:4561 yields 26.2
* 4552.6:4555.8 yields 29.08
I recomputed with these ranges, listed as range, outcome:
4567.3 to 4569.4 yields 28.3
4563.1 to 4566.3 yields 28.6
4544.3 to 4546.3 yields 28.5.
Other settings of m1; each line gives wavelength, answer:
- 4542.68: 27.63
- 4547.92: 28.84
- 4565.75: 28.4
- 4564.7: 28.58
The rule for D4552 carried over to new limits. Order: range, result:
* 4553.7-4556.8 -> 27.6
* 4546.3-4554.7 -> 28.64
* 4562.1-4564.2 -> 28.51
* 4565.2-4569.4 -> 28.39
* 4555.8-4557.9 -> 26.7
